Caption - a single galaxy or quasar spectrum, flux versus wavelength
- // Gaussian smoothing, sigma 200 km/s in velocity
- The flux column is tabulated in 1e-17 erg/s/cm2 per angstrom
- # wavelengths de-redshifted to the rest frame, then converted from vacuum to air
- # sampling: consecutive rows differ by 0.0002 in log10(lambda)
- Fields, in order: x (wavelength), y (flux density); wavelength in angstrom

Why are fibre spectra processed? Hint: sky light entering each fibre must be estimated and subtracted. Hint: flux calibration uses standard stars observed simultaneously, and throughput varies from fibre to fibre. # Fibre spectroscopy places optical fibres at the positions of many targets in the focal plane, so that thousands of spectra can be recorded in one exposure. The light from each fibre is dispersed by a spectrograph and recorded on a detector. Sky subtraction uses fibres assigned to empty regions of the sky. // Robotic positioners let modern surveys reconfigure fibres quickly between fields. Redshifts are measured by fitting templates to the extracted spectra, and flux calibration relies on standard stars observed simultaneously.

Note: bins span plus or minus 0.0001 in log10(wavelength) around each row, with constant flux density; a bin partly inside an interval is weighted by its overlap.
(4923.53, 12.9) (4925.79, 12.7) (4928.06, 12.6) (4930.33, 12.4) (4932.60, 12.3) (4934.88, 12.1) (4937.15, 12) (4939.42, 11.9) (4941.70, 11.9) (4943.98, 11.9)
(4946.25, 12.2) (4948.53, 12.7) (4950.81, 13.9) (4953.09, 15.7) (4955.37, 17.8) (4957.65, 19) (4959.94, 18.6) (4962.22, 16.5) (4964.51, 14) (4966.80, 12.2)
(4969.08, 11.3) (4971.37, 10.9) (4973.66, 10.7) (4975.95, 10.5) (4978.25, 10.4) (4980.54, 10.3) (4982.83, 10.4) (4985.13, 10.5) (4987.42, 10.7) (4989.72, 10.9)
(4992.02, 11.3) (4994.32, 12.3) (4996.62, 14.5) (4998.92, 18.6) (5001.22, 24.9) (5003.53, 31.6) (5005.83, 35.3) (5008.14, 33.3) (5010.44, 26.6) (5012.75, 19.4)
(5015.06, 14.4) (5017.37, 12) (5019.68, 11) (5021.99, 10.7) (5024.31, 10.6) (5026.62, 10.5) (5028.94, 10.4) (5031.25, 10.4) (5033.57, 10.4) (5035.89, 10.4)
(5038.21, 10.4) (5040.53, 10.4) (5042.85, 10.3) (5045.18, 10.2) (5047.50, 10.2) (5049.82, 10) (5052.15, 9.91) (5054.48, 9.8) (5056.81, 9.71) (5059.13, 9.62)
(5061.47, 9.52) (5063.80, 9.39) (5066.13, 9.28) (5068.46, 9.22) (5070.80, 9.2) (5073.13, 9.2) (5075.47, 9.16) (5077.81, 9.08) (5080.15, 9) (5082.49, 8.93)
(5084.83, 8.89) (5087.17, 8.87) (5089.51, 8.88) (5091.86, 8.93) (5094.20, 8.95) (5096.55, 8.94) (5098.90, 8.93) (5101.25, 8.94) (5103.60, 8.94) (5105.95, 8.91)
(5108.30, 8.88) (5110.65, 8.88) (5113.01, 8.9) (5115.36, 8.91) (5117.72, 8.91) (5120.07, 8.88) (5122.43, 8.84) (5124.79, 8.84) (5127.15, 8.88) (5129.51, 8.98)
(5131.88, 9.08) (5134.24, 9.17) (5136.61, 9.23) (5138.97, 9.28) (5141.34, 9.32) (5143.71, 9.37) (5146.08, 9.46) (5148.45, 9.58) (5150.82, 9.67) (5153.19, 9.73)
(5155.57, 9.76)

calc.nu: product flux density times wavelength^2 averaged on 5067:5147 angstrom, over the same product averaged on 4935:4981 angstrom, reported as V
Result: 0.7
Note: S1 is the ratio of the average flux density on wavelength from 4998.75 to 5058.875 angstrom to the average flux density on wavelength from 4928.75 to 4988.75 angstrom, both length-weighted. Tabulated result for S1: 1.16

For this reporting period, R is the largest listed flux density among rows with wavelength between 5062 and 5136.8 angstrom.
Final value 9.39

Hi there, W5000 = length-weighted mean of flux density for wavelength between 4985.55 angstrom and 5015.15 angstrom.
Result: 20.3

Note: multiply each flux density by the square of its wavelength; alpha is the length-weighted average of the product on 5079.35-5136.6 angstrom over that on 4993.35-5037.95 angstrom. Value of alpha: 0.5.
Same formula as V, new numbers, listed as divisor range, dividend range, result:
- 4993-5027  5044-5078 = 0.51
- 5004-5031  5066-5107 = 0.52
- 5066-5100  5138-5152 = 1.07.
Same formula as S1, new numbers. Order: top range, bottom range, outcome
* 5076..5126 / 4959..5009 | 0.56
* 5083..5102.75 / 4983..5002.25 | 0.64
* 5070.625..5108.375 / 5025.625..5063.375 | 0.89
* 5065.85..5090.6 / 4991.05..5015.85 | 0.41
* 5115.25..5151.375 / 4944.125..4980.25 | 0.67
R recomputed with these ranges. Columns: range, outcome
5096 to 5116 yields 8.94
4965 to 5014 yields 35.3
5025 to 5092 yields 10.5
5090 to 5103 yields 8.95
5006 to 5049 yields 33.3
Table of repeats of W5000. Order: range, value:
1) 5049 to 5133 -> 9.11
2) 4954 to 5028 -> 15.7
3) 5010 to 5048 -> 12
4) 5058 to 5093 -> 9.14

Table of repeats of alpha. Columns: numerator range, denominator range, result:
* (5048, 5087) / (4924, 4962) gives 0.71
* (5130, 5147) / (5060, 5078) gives 1.03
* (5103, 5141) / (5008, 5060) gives 0.76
